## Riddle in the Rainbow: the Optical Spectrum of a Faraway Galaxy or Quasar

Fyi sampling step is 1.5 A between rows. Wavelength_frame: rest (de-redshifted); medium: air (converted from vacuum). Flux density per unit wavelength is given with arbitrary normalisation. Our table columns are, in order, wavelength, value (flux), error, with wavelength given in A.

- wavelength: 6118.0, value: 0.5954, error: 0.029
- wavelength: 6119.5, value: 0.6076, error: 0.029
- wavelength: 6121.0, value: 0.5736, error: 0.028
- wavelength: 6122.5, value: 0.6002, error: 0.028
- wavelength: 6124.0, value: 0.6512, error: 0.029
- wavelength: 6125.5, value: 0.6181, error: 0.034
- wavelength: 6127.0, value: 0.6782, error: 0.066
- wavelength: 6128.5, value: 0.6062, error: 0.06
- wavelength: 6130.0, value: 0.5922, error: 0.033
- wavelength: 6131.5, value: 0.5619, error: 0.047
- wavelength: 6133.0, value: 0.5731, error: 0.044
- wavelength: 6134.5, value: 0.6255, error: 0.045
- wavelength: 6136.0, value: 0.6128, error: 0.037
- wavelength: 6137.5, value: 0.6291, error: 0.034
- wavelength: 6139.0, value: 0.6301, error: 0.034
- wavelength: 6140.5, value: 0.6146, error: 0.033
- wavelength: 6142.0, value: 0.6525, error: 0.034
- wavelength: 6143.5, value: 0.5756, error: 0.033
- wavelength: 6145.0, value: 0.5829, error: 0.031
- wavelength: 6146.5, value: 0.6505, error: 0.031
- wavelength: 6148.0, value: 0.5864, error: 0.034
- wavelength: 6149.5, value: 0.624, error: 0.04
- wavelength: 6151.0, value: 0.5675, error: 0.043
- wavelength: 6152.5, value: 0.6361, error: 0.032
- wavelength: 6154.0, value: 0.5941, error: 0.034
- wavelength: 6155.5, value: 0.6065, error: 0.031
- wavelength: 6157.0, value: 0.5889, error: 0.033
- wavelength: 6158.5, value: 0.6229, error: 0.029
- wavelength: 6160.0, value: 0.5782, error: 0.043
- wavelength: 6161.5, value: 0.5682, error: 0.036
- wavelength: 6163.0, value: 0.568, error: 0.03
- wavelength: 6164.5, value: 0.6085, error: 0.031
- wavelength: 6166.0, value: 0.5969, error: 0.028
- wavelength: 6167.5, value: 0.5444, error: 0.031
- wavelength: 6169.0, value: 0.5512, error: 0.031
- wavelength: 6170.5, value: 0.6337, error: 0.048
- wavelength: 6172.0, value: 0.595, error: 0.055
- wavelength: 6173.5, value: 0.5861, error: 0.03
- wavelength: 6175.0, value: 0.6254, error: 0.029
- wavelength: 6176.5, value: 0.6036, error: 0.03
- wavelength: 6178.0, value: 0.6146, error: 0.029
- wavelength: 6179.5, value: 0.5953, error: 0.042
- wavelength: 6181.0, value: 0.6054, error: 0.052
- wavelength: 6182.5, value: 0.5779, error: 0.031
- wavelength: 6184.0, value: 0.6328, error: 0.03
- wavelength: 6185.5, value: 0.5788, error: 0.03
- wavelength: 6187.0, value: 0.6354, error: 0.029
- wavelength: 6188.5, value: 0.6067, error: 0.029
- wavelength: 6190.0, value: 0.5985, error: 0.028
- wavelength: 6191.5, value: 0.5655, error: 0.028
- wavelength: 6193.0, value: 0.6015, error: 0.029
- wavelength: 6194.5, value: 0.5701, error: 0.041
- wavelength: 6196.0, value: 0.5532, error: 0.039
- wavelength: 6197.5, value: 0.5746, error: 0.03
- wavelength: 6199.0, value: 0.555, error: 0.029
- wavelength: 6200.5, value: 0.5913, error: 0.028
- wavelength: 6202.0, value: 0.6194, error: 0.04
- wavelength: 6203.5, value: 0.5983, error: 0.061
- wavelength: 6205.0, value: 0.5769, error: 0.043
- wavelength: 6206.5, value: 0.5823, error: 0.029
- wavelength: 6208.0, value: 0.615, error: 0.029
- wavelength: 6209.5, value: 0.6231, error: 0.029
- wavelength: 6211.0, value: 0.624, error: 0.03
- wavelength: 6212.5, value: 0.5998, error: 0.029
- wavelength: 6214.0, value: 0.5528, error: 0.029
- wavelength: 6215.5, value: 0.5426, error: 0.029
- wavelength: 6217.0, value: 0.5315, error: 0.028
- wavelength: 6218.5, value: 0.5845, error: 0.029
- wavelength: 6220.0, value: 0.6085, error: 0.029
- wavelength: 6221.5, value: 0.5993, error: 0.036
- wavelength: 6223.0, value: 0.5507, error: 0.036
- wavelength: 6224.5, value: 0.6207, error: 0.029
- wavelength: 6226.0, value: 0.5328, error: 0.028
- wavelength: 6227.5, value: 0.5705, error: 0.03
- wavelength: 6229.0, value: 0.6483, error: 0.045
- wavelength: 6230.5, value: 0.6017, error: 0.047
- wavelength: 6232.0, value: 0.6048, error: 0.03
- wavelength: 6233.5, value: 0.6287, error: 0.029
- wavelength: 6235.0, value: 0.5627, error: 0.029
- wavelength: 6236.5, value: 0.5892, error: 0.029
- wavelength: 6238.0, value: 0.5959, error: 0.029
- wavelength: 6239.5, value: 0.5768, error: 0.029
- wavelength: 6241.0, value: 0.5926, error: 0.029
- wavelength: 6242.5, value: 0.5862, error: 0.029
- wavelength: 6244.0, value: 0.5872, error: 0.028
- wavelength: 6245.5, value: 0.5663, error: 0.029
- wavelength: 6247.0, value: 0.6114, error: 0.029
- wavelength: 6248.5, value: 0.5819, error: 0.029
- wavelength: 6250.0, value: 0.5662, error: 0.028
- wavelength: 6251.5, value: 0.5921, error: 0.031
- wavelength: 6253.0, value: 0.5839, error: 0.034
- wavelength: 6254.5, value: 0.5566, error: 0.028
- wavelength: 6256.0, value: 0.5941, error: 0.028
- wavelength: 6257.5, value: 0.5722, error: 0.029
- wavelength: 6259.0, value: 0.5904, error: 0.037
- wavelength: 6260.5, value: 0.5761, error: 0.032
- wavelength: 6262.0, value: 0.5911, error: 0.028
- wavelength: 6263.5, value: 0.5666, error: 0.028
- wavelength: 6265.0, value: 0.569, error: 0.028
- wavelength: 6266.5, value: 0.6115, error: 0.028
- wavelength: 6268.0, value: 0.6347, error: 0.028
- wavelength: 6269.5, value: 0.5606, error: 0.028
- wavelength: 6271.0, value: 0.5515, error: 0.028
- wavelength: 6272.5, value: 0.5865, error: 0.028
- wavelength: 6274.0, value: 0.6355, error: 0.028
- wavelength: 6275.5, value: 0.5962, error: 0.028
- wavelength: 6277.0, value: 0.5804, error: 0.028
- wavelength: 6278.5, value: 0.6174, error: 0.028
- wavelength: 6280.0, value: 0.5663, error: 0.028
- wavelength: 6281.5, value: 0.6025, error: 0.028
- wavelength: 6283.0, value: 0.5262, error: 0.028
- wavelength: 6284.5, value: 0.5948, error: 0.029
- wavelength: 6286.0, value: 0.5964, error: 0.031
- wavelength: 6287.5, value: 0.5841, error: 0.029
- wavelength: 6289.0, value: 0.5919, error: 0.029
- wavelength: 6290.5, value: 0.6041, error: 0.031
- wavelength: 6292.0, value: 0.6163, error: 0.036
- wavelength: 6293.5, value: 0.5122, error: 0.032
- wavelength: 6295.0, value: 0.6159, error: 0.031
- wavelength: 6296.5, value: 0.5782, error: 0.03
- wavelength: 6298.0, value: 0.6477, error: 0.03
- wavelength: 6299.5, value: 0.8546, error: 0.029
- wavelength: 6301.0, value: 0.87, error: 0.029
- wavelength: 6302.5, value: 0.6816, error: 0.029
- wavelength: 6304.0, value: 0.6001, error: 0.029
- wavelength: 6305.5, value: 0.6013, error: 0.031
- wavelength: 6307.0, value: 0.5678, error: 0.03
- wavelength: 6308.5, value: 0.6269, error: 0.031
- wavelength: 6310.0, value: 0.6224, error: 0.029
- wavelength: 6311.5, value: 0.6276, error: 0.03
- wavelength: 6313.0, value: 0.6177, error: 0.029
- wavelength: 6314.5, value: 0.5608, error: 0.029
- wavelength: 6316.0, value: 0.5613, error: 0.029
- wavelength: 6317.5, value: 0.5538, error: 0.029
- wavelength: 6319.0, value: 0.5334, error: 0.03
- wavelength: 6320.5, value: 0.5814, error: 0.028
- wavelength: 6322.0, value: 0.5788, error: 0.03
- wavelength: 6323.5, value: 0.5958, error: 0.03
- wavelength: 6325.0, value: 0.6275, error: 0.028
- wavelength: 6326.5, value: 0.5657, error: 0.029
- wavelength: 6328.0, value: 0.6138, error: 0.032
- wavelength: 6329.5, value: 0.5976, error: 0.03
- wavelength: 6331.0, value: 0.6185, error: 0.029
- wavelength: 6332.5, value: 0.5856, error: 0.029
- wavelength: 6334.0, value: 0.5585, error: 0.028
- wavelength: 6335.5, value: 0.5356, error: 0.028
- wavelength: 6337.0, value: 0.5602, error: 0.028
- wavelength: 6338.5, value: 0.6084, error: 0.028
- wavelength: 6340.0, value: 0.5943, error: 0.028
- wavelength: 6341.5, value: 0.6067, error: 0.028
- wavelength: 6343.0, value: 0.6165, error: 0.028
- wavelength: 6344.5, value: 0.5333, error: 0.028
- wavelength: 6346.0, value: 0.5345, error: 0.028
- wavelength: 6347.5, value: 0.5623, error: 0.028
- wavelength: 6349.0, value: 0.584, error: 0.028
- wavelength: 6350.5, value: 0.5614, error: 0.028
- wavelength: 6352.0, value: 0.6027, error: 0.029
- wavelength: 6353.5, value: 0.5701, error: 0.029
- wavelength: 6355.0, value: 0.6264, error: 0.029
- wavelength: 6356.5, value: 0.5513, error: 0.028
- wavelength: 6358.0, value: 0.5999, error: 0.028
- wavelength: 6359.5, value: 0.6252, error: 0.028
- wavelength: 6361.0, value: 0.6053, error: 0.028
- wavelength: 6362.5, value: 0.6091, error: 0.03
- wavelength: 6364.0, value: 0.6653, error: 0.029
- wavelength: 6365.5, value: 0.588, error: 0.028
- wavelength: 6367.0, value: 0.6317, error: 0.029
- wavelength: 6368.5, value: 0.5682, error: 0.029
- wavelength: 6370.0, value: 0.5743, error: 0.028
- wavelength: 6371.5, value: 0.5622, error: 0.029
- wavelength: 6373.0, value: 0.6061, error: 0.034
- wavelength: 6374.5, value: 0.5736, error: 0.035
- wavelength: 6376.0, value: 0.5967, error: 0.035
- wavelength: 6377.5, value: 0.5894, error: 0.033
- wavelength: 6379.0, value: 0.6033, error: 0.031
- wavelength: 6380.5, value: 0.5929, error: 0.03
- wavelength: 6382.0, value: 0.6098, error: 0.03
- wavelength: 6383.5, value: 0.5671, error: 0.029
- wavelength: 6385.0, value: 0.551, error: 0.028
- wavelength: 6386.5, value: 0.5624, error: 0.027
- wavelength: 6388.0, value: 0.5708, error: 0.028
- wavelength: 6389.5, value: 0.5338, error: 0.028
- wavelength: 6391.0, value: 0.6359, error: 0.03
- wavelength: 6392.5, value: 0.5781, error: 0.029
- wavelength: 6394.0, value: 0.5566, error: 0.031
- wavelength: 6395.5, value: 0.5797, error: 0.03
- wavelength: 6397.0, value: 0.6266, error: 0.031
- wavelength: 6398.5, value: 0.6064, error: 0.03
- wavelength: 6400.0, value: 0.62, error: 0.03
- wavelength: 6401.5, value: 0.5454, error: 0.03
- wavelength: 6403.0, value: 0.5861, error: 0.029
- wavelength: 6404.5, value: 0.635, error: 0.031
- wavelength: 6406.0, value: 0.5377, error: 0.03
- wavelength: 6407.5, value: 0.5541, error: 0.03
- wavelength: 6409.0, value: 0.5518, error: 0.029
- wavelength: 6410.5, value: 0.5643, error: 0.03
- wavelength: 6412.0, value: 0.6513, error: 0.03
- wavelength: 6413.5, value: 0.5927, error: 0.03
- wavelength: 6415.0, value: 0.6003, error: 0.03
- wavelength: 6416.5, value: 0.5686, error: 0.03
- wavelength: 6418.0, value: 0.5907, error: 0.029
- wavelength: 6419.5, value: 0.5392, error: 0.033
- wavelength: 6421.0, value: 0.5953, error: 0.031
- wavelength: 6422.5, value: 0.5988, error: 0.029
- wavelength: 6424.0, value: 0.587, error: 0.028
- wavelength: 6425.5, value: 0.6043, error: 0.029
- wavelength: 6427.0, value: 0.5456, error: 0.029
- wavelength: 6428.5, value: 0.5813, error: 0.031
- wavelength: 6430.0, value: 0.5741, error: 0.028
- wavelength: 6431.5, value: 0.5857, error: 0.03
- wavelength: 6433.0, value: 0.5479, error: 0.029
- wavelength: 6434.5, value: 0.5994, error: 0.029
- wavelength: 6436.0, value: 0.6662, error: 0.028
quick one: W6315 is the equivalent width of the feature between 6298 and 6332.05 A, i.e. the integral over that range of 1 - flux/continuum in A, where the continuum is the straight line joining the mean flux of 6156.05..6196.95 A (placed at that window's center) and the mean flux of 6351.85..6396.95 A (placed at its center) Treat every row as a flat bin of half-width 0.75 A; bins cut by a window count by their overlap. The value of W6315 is -1.75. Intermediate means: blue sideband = 0.593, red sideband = 0.59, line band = 0.621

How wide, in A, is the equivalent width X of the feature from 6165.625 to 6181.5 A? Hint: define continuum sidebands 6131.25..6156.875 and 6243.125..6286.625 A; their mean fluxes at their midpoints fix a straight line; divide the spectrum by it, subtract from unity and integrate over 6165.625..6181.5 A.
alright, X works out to 0.2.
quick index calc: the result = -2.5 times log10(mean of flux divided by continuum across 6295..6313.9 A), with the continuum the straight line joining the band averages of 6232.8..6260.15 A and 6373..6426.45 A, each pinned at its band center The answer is -0.124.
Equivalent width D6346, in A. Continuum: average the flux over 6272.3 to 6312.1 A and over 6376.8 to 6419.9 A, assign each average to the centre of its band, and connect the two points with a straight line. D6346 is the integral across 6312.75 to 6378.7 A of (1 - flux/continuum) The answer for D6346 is 1.6 A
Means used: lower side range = 0.619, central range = 0.586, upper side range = 0.583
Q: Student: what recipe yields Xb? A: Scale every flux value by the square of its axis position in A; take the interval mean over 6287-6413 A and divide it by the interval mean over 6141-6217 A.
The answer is 1.06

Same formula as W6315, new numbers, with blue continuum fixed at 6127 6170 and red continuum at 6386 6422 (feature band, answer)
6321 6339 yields 0.0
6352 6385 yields -0.6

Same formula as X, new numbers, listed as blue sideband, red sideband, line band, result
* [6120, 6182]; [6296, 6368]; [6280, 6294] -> 0.5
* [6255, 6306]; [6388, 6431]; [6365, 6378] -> 0.1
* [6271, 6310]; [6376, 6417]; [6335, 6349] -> 0.6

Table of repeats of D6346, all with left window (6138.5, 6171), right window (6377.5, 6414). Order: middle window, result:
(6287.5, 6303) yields -1.66 A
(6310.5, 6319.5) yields 0.16 A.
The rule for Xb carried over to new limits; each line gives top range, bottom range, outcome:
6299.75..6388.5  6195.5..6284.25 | 1.05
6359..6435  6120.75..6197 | 1.05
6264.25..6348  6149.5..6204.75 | 1.05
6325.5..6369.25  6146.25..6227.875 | 1.05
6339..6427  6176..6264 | 1.05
